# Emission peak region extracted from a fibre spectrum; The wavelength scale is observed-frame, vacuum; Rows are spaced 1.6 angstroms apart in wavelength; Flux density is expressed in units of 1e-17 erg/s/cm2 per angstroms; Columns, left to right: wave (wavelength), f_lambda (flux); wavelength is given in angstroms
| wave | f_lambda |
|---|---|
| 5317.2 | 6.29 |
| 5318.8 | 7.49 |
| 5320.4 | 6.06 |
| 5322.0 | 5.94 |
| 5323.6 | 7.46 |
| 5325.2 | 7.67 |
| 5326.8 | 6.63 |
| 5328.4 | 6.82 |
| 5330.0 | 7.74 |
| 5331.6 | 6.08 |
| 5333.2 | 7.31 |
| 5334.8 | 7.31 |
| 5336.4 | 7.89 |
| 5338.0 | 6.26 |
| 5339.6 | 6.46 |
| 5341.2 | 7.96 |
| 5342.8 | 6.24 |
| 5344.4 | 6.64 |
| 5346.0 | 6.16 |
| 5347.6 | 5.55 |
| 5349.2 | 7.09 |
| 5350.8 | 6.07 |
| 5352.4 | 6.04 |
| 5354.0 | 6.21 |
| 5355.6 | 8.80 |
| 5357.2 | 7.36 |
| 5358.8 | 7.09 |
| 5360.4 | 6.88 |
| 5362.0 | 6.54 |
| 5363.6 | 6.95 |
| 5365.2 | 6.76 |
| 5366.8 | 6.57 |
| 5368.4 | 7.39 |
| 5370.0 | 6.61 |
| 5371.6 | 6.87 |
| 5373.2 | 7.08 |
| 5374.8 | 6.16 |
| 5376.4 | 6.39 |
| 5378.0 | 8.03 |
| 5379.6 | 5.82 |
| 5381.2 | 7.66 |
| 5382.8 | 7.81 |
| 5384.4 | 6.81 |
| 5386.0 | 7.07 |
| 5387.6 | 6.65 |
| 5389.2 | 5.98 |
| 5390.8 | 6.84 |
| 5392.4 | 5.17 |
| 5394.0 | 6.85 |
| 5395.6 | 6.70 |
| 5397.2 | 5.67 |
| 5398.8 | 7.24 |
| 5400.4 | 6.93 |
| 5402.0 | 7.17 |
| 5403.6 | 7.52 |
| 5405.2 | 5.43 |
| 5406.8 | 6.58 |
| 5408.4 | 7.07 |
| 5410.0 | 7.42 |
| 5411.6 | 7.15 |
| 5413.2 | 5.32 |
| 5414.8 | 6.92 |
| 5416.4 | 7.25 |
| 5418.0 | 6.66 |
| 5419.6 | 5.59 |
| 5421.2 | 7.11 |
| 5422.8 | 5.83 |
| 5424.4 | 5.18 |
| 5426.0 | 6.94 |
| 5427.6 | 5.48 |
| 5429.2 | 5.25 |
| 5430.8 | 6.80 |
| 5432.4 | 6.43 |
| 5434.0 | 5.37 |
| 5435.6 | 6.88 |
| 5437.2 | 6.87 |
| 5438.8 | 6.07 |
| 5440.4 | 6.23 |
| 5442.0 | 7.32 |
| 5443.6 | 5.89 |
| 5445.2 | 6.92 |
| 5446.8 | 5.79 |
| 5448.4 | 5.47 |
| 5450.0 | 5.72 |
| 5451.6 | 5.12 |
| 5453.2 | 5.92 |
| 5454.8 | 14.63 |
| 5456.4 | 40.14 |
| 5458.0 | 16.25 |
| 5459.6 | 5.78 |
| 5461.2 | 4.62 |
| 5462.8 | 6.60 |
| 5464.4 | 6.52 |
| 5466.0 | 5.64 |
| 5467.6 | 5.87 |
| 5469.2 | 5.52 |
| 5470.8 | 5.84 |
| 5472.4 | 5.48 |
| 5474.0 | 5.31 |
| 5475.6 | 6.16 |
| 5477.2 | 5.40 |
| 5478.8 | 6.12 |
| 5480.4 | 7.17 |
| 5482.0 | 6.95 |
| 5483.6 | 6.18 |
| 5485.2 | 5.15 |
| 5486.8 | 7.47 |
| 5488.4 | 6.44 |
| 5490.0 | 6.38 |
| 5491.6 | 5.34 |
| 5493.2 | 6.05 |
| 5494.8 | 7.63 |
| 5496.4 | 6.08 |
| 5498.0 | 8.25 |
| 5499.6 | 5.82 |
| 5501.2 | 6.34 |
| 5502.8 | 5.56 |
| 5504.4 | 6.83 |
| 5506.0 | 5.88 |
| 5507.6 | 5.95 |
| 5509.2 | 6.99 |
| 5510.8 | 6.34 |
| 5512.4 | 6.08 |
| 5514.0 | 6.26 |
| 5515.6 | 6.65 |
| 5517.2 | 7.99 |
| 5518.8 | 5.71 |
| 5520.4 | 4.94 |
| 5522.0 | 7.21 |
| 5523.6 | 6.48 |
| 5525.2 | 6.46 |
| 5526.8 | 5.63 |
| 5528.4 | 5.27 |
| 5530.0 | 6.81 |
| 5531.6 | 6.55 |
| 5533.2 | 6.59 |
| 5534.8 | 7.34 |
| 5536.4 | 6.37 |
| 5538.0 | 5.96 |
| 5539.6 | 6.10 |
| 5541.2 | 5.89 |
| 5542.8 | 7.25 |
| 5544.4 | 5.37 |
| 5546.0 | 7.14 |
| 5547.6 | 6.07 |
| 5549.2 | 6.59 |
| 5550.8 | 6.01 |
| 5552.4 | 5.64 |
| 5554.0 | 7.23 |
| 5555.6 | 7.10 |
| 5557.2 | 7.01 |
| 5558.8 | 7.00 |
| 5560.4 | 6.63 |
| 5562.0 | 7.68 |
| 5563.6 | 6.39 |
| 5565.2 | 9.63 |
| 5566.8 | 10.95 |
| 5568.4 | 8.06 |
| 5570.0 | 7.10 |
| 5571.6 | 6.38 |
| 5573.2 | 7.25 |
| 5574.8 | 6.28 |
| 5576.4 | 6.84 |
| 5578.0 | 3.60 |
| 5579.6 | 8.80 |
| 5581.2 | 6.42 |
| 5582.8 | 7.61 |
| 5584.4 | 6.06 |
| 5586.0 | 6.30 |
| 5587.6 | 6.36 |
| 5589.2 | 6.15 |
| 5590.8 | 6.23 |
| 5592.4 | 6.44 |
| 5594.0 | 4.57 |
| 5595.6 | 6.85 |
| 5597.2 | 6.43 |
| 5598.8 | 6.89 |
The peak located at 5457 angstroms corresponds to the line H-beta 4861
